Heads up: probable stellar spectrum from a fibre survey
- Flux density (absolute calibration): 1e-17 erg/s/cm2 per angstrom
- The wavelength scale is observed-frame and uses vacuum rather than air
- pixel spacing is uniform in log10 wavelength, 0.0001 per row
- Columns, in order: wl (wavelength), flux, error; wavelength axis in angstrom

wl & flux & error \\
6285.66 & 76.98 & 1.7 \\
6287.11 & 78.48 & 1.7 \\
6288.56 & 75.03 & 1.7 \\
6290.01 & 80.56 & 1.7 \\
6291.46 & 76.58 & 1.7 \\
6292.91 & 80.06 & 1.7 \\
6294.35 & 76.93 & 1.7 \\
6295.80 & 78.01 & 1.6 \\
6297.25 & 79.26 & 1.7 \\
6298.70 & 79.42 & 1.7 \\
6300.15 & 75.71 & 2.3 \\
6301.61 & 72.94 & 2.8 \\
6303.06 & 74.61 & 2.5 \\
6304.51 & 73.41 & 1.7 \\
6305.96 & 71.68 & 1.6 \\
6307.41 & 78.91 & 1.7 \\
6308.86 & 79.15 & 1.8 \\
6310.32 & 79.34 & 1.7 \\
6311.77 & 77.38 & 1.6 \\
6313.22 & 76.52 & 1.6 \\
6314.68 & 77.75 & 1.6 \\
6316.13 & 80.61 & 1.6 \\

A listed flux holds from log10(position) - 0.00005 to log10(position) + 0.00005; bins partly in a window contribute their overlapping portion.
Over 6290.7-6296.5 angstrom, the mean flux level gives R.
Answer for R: 78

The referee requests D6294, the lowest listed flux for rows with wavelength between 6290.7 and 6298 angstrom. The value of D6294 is 76.58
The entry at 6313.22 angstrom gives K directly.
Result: 76.52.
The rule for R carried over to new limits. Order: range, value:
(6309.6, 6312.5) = 78.5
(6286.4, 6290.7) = 77.9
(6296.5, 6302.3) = 76.7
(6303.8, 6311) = 76.5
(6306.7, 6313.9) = 78.3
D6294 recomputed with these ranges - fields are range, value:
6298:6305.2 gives 72.94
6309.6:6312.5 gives 77.38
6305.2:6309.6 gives 71.68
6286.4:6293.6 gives 75.03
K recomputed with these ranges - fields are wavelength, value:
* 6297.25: 79.26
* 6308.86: 79.15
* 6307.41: 78.91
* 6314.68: 77.75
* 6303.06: 74.61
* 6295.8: 78.01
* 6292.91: 80.06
